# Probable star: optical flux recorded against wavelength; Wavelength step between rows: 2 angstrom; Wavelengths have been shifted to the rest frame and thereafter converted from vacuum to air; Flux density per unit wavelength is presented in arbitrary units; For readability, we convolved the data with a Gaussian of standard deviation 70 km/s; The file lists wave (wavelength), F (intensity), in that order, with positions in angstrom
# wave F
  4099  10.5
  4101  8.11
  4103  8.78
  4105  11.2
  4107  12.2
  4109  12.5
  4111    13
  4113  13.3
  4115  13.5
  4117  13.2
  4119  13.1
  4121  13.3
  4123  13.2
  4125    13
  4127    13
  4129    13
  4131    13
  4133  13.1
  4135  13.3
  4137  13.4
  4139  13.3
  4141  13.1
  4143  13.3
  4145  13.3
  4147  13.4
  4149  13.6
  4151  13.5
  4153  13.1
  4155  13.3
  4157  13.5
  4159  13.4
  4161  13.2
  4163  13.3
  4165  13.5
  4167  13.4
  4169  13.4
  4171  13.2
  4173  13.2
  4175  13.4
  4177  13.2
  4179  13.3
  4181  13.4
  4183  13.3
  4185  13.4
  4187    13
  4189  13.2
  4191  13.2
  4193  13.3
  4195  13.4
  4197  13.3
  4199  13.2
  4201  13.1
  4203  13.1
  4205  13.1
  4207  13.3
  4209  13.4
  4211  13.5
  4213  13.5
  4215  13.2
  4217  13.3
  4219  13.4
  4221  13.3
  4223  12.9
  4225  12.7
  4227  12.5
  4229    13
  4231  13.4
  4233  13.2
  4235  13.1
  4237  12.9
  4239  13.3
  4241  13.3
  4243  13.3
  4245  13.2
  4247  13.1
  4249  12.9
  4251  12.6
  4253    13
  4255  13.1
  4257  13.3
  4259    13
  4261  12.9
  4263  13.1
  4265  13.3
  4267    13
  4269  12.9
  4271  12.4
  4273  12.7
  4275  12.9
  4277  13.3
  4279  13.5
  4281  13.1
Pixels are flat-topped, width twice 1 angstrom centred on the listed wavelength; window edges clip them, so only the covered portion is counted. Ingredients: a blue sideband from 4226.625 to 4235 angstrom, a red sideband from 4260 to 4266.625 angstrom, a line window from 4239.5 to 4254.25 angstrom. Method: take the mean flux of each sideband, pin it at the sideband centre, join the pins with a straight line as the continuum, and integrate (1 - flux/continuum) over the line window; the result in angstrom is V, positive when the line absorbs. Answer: 0.0 angstrom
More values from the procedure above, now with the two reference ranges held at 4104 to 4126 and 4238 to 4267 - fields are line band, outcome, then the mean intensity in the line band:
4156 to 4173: -0.53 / 13.4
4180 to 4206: -0.47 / 13.2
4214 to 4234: -0.06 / 13.1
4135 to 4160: -0.83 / 13.3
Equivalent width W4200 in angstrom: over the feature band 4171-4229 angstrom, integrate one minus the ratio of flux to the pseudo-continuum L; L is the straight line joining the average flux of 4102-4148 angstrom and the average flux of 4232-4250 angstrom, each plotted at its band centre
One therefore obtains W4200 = -0.8 angstrom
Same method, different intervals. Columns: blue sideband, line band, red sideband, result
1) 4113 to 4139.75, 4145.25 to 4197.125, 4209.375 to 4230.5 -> -0.6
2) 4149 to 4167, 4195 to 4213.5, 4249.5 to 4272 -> -0.1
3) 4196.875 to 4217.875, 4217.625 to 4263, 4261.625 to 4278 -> 0.1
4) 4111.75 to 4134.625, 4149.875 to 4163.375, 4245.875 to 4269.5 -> -0.2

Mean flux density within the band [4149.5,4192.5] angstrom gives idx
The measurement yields 13.3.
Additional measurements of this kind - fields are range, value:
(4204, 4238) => 13.2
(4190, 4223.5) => 13.3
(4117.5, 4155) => 13.2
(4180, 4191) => 13.3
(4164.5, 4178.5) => 13.3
